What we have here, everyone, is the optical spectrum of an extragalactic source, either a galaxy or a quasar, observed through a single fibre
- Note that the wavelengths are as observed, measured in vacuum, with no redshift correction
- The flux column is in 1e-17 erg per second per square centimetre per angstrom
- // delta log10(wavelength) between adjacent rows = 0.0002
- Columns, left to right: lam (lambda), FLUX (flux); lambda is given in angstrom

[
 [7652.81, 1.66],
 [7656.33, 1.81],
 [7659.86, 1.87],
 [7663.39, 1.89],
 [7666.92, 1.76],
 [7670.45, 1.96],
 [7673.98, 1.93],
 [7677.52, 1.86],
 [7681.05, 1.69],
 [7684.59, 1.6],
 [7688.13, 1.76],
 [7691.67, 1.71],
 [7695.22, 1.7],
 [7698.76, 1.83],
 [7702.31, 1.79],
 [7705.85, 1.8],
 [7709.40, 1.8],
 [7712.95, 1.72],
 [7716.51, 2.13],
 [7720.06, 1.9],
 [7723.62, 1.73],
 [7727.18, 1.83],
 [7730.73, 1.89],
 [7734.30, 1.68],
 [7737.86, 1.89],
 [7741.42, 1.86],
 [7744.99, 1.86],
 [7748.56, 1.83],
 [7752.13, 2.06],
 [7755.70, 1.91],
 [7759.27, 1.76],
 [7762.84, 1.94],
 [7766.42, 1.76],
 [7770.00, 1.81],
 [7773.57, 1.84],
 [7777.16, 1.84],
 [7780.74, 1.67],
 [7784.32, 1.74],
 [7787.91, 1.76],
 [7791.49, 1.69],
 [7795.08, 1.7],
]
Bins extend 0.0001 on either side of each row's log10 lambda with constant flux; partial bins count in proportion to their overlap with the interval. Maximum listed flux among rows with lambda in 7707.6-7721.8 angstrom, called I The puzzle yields 2.13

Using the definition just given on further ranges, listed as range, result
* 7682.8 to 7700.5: 1.83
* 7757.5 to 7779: 1.94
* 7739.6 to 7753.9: 2.06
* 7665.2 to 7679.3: 1.96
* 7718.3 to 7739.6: 1.9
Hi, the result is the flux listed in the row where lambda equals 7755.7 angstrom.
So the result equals 1.91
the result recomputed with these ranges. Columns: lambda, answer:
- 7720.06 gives 1.9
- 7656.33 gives 1.81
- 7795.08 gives 1.7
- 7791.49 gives 1.69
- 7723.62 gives 1.73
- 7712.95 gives 1.72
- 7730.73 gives 1.89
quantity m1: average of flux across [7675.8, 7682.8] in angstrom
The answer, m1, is 1.78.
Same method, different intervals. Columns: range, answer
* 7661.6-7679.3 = 1.88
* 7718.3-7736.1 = 1.81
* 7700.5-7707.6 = 1.8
